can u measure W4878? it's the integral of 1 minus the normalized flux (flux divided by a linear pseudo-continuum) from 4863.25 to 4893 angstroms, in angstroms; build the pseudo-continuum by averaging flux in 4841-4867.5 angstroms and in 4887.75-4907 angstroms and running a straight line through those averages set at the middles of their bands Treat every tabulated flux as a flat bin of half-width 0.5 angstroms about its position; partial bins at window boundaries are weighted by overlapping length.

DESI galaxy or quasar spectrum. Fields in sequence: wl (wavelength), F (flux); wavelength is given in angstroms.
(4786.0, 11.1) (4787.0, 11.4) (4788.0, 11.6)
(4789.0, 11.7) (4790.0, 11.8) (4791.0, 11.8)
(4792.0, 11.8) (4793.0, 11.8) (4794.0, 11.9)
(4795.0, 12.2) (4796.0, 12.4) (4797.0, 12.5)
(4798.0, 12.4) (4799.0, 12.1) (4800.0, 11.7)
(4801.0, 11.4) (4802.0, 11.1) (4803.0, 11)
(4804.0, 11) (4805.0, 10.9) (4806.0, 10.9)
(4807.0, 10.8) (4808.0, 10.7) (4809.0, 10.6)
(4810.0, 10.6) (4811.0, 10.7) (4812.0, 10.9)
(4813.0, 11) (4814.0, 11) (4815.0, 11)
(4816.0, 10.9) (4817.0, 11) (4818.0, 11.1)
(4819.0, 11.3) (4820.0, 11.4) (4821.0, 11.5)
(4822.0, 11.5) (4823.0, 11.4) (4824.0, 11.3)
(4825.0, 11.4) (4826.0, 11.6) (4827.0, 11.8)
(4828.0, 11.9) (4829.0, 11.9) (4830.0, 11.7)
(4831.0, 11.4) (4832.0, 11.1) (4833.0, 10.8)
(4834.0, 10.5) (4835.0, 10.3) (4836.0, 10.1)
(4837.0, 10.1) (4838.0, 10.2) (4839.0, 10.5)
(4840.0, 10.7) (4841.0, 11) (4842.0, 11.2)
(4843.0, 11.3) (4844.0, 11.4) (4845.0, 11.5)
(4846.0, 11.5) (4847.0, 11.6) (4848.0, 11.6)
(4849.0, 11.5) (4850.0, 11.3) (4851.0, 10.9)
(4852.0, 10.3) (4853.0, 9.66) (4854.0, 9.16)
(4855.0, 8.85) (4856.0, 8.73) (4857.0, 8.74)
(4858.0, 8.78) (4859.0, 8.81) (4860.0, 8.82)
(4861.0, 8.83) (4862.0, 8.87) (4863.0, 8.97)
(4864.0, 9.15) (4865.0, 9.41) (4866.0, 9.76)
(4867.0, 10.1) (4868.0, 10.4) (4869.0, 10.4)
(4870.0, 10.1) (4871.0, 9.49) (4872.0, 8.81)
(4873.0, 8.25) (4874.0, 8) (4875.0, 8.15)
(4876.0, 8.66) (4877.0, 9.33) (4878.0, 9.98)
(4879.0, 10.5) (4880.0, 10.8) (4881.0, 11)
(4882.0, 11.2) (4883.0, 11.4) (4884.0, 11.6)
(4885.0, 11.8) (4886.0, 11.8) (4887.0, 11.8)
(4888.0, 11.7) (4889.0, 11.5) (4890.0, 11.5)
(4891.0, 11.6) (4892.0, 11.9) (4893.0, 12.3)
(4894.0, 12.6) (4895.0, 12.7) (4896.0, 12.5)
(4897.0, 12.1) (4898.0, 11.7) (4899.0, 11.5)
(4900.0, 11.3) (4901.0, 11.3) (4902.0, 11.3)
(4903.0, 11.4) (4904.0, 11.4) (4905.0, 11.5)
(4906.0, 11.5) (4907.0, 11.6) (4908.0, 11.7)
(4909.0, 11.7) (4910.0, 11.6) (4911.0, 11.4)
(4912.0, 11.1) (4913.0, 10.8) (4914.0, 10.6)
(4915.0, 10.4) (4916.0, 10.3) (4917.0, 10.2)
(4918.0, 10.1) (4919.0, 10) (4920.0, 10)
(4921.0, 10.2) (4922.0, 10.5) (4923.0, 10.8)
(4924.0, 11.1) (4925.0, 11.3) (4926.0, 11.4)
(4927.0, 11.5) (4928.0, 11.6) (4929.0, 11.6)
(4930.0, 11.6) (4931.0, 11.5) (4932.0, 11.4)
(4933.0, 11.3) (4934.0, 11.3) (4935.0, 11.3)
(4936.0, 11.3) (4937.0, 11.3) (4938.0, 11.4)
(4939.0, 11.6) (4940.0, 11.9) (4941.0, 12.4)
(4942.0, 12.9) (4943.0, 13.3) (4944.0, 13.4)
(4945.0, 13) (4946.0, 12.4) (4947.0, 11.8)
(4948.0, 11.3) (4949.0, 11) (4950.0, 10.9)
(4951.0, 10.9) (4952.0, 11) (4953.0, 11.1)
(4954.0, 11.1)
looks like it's 1.7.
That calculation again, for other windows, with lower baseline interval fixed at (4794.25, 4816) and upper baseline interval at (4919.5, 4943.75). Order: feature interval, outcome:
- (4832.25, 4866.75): 3.6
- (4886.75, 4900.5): -0.6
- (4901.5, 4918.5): 0.5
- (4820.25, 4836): 0.0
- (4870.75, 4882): 1.9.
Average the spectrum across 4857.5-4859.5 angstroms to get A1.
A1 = 8.79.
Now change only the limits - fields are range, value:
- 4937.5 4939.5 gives 11.5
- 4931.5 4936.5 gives 11.3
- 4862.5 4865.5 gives 9.18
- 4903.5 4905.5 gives 11.4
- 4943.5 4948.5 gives 12.4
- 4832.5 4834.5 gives 10.7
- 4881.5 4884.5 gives 11.4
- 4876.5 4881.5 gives 10.3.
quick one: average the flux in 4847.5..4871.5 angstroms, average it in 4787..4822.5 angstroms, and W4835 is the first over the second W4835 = 0.9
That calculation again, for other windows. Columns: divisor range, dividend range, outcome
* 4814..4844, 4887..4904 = 1.06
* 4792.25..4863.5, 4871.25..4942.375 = 1.02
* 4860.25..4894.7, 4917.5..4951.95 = 1.11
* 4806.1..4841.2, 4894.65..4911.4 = 1.06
